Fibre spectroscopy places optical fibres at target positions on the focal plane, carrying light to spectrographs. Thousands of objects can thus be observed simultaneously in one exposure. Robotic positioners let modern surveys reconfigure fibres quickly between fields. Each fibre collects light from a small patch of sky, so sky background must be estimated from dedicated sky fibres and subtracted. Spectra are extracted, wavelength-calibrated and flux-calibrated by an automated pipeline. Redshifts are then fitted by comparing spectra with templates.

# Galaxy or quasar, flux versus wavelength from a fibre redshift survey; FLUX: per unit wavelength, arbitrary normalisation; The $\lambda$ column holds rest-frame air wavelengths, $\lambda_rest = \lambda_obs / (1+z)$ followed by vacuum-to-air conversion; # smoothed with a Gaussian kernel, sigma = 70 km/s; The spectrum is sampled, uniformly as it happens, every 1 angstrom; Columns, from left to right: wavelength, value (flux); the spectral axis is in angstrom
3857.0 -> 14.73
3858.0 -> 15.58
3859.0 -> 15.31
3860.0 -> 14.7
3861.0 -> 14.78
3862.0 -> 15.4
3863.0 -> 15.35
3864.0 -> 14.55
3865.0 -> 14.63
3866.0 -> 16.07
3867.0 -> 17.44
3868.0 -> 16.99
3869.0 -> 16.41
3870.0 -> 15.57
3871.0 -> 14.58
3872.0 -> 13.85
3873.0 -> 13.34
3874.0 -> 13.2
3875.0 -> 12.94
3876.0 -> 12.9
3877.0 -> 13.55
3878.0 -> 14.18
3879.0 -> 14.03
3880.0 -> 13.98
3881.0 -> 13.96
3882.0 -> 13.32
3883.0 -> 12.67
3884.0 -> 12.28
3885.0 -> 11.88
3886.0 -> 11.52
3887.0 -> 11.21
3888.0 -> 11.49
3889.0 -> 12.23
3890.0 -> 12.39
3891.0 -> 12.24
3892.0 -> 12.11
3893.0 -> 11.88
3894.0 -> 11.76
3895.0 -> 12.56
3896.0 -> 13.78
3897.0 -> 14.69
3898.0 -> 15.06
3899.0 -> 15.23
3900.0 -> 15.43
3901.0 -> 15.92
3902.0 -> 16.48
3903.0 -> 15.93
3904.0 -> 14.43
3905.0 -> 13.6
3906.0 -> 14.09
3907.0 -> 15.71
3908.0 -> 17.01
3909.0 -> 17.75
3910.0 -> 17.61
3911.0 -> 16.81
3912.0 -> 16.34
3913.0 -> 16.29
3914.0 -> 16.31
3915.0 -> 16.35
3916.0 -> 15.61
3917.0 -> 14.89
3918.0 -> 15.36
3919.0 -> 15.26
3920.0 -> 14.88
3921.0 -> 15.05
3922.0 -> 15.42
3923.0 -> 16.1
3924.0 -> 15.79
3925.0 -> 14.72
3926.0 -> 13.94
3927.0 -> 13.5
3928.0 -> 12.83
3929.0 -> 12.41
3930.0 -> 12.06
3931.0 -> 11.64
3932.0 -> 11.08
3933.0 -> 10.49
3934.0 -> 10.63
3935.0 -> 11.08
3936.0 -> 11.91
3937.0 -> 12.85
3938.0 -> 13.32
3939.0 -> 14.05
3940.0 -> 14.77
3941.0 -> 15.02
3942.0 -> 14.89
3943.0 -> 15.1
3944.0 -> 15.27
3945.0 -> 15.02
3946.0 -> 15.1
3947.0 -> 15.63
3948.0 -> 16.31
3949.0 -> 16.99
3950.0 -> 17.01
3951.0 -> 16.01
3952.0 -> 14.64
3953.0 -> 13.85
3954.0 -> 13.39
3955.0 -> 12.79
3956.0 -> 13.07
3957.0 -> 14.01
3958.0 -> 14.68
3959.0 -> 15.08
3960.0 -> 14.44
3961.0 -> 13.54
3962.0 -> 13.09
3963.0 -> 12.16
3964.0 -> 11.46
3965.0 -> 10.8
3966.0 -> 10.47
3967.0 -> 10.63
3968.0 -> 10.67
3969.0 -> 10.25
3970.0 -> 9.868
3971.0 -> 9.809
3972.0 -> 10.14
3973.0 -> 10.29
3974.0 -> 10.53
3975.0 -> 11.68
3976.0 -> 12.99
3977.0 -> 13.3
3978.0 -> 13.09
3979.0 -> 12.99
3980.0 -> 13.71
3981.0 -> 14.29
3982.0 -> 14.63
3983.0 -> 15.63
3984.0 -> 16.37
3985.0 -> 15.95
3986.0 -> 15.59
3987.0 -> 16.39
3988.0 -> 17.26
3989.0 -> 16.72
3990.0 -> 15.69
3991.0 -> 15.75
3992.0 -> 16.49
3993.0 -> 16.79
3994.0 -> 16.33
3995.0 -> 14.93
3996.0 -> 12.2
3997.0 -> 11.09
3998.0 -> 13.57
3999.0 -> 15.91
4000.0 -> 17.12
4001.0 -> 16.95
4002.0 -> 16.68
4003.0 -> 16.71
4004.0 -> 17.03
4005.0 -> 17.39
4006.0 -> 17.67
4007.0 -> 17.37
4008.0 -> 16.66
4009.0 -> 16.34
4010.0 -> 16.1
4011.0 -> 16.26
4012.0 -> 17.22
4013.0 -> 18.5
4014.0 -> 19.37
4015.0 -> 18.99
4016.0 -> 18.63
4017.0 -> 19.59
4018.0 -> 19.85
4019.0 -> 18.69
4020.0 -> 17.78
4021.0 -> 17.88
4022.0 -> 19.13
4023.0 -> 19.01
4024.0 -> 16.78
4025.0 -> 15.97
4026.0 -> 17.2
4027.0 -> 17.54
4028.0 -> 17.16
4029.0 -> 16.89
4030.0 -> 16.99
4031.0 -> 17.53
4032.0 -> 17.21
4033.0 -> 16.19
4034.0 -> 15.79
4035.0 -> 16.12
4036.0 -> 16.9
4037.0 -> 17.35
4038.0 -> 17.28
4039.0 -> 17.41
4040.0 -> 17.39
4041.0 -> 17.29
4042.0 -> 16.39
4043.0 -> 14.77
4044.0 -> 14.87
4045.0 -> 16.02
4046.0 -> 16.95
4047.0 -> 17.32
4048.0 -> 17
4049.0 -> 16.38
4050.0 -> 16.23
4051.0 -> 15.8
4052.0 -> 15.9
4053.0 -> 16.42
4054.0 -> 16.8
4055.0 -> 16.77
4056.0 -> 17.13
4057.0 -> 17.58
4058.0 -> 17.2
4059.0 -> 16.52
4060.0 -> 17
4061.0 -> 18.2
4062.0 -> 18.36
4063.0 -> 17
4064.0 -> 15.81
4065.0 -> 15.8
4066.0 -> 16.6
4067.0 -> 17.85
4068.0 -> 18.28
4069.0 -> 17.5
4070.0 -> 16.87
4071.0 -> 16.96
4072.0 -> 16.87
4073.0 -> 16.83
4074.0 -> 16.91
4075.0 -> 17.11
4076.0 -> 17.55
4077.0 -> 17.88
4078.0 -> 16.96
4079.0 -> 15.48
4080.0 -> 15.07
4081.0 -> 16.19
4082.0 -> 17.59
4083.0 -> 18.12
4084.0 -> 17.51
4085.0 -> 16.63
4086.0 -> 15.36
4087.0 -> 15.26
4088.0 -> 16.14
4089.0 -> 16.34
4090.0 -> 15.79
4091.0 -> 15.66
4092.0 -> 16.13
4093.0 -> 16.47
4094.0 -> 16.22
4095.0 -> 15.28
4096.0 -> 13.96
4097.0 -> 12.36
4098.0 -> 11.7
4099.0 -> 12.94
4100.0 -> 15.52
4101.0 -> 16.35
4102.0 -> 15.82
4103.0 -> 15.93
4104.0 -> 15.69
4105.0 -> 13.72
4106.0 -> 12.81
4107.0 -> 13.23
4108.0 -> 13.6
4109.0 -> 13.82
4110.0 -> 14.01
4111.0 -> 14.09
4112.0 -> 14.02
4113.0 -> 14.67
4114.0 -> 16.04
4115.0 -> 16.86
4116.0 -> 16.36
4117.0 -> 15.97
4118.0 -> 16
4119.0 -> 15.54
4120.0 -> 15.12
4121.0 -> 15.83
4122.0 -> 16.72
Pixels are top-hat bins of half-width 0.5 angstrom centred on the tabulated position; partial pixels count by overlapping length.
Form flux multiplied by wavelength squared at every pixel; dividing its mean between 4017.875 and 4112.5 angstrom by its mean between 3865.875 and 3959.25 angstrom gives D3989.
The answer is 1.24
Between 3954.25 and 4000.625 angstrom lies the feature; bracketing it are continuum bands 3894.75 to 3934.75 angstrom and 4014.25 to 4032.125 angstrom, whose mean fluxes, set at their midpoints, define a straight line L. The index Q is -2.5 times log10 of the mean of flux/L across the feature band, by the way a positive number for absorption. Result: 0.22 mag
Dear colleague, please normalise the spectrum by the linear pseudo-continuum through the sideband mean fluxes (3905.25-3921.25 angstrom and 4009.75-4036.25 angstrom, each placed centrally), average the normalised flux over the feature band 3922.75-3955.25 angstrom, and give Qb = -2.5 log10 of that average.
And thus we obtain 0.17 mag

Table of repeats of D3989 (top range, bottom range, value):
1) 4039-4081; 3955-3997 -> 1.30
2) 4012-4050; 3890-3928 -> 1.23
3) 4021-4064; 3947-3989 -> 1.30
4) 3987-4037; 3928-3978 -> 1.34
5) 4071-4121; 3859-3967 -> 1.20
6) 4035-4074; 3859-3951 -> 1.27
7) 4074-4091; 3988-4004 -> 1.10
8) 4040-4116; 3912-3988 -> 1.24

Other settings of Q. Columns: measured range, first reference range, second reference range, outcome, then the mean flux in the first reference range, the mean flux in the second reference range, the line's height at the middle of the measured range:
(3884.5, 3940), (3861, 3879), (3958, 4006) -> 0.033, 14.7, 14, 14.5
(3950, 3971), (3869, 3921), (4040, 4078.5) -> 0.195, 14.3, 16.8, 15.3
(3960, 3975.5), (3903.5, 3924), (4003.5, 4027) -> 0.448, 15.7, 17.8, 16.8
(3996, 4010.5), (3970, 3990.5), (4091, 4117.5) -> -0.152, 13.8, 14.8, 13.9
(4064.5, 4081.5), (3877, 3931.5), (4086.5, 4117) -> -0.141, 14.3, 14.9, 14.8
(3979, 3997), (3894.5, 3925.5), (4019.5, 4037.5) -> 0.084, 15.5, 17.2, 16.6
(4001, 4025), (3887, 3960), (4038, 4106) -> -0.145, 14.4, 16.3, 15.5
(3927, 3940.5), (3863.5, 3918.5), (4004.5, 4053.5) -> 0.236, 14.4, 17.2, 15.3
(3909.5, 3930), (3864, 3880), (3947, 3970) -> -0.093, 14.6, 13.4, 13.9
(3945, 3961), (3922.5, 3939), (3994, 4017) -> -0.070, 12.8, 16.6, 13.9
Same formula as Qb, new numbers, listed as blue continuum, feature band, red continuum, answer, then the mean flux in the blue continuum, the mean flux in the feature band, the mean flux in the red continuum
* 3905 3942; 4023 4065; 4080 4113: -0.13 mag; 14.4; 16.8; 15.1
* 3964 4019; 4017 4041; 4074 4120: -0.15 mag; 15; 17.4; 15.5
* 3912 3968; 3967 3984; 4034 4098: 0.20 mag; 14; 12.2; 16.5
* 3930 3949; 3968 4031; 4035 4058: -0.02 mag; 13.6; 15.7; 16.6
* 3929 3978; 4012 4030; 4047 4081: -0.18 mag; 13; 18.1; 16.9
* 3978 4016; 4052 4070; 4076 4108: -0.09 mag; 16.1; 17.1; 15.5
